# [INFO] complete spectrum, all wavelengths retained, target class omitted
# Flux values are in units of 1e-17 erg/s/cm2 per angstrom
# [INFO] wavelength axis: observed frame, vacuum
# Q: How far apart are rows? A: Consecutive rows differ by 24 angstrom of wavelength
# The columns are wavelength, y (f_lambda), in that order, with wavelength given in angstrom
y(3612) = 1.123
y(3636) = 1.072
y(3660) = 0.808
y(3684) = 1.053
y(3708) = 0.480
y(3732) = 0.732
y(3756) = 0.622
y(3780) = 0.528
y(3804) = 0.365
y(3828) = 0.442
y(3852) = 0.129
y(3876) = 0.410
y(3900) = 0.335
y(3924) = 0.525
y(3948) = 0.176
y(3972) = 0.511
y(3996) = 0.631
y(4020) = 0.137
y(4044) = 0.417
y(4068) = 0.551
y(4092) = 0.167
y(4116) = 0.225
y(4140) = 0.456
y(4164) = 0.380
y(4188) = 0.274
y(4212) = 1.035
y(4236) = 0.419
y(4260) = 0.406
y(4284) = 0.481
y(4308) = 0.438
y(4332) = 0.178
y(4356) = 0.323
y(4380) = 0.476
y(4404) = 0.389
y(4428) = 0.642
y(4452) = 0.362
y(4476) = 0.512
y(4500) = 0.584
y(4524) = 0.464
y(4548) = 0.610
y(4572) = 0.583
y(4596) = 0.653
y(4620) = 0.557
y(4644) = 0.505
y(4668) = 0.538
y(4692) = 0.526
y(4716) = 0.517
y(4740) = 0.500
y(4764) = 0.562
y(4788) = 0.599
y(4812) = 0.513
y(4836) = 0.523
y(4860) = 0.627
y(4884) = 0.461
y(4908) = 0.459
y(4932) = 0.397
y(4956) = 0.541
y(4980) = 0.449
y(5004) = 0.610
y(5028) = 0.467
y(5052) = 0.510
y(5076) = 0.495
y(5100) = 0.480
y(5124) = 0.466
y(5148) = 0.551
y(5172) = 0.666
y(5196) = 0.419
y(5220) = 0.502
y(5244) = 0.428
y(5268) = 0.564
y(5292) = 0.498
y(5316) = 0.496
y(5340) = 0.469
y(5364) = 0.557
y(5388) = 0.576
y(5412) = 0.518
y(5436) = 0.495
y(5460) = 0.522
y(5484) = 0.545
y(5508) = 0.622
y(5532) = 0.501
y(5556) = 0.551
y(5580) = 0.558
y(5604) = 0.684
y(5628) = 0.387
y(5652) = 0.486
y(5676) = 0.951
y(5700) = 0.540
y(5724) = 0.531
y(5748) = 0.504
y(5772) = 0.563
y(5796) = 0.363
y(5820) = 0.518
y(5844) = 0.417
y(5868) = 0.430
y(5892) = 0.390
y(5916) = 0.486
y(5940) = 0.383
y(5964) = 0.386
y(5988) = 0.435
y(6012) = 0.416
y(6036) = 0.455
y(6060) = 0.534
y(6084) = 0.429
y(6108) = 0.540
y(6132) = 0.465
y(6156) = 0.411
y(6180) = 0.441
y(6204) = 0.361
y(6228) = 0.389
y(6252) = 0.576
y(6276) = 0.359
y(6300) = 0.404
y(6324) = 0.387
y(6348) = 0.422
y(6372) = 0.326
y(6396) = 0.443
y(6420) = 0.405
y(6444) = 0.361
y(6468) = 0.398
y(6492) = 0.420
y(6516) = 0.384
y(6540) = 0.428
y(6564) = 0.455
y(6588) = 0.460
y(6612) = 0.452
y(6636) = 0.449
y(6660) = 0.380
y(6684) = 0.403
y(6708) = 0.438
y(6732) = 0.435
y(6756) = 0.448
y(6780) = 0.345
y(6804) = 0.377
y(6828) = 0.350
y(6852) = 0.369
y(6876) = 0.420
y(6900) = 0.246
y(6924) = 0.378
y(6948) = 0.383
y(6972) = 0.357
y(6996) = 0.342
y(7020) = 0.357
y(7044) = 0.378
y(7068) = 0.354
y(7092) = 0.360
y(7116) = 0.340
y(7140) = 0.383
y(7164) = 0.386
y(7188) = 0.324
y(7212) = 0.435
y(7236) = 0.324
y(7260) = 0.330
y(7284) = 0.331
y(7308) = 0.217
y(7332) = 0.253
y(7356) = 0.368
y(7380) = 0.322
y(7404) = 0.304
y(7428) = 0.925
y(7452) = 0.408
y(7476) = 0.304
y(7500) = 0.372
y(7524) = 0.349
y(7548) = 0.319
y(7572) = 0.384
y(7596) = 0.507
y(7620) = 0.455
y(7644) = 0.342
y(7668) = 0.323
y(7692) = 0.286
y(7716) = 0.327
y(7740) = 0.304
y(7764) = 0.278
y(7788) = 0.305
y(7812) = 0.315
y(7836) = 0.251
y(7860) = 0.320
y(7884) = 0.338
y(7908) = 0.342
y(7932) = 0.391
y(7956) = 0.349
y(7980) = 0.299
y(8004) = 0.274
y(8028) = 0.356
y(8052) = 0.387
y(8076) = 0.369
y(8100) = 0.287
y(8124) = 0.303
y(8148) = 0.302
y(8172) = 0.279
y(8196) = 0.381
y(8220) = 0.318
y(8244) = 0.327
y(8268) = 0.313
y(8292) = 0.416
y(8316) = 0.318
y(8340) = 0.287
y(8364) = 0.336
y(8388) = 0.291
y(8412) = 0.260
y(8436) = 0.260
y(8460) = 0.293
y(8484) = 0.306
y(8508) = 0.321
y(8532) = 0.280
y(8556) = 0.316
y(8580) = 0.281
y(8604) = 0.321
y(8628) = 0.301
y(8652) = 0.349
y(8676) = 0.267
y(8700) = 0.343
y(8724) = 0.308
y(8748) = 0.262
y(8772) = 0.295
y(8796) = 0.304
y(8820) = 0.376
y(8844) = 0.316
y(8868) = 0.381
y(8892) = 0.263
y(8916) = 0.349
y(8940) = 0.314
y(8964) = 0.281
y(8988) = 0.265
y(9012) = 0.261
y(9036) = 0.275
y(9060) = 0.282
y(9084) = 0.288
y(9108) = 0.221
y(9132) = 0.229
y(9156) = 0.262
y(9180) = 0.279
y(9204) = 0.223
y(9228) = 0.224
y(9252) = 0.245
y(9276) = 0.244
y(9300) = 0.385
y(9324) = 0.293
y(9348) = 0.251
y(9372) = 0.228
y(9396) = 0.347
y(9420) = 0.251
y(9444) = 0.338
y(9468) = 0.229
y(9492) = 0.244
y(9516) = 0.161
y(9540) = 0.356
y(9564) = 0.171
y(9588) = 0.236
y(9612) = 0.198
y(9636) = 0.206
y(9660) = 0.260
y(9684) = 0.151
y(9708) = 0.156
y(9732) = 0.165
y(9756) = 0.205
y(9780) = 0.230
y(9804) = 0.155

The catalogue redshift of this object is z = 0.131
